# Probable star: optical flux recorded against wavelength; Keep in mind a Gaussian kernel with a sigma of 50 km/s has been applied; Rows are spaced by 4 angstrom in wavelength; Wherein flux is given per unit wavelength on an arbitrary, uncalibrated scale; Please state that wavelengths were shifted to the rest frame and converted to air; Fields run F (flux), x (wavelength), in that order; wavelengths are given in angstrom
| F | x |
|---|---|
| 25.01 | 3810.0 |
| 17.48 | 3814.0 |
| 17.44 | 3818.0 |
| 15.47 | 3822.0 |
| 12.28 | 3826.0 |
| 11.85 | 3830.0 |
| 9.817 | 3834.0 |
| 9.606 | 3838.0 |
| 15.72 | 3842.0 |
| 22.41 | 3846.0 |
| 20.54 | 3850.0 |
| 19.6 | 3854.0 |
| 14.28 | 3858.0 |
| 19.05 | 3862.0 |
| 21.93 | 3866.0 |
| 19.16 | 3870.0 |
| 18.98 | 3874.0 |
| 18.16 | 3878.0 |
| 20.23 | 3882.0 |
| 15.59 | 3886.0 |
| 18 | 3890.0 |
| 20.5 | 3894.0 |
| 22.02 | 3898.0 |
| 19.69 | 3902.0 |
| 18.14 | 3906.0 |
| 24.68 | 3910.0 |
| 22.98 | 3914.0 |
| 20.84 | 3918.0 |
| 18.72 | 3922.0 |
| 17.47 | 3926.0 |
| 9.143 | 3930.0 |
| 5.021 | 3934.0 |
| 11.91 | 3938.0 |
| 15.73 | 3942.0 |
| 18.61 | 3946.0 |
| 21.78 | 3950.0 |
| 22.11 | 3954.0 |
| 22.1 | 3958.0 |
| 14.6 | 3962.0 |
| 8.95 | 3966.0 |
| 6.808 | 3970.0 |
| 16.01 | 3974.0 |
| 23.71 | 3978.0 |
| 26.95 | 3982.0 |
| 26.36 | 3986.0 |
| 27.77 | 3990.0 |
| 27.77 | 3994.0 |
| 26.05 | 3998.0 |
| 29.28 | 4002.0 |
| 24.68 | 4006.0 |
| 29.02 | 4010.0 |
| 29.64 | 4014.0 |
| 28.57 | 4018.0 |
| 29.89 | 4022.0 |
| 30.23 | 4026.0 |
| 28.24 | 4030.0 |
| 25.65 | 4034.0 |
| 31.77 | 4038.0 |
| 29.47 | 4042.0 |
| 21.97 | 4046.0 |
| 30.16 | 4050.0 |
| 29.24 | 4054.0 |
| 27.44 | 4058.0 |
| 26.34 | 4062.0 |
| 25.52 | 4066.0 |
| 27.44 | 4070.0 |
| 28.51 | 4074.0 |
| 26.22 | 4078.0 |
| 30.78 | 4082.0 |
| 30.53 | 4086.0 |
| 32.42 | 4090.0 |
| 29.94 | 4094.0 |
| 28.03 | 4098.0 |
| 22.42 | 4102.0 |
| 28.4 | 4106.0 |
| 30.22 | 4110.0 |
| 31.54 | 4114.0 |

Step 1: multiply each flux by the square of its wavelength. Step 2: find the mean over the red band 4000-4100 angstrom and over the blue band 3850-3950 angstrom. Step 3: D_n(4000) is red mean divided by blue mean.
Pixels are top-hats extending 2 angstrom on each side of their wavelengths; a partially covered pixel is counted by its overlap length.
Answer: 1.7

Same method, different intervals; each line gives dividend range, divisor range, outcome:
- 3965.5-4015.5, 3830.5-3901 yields 1.41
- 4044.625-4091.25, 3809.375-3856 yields 1.95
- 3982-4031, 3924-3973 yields 1.99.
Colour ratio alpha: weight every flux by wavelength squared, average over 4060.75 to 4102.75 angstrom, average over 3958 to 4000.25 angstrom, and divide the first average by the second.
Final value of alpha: 1.4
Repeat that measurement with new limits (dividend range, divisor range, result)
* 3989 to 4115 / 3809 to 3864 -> 1.93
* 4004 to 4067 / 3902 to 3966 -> 1.70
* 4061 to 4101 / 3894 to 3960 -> 1.69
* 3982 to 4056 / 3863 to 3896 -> 1.58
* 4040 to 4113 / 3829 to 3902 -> 1.76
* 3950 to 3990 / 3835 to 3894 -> 1.13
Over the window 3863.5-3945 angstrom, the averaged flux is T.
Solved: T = 18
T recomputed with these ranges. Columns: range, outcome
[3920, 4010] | 19.4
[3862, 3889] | 19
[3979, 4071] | 27.8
